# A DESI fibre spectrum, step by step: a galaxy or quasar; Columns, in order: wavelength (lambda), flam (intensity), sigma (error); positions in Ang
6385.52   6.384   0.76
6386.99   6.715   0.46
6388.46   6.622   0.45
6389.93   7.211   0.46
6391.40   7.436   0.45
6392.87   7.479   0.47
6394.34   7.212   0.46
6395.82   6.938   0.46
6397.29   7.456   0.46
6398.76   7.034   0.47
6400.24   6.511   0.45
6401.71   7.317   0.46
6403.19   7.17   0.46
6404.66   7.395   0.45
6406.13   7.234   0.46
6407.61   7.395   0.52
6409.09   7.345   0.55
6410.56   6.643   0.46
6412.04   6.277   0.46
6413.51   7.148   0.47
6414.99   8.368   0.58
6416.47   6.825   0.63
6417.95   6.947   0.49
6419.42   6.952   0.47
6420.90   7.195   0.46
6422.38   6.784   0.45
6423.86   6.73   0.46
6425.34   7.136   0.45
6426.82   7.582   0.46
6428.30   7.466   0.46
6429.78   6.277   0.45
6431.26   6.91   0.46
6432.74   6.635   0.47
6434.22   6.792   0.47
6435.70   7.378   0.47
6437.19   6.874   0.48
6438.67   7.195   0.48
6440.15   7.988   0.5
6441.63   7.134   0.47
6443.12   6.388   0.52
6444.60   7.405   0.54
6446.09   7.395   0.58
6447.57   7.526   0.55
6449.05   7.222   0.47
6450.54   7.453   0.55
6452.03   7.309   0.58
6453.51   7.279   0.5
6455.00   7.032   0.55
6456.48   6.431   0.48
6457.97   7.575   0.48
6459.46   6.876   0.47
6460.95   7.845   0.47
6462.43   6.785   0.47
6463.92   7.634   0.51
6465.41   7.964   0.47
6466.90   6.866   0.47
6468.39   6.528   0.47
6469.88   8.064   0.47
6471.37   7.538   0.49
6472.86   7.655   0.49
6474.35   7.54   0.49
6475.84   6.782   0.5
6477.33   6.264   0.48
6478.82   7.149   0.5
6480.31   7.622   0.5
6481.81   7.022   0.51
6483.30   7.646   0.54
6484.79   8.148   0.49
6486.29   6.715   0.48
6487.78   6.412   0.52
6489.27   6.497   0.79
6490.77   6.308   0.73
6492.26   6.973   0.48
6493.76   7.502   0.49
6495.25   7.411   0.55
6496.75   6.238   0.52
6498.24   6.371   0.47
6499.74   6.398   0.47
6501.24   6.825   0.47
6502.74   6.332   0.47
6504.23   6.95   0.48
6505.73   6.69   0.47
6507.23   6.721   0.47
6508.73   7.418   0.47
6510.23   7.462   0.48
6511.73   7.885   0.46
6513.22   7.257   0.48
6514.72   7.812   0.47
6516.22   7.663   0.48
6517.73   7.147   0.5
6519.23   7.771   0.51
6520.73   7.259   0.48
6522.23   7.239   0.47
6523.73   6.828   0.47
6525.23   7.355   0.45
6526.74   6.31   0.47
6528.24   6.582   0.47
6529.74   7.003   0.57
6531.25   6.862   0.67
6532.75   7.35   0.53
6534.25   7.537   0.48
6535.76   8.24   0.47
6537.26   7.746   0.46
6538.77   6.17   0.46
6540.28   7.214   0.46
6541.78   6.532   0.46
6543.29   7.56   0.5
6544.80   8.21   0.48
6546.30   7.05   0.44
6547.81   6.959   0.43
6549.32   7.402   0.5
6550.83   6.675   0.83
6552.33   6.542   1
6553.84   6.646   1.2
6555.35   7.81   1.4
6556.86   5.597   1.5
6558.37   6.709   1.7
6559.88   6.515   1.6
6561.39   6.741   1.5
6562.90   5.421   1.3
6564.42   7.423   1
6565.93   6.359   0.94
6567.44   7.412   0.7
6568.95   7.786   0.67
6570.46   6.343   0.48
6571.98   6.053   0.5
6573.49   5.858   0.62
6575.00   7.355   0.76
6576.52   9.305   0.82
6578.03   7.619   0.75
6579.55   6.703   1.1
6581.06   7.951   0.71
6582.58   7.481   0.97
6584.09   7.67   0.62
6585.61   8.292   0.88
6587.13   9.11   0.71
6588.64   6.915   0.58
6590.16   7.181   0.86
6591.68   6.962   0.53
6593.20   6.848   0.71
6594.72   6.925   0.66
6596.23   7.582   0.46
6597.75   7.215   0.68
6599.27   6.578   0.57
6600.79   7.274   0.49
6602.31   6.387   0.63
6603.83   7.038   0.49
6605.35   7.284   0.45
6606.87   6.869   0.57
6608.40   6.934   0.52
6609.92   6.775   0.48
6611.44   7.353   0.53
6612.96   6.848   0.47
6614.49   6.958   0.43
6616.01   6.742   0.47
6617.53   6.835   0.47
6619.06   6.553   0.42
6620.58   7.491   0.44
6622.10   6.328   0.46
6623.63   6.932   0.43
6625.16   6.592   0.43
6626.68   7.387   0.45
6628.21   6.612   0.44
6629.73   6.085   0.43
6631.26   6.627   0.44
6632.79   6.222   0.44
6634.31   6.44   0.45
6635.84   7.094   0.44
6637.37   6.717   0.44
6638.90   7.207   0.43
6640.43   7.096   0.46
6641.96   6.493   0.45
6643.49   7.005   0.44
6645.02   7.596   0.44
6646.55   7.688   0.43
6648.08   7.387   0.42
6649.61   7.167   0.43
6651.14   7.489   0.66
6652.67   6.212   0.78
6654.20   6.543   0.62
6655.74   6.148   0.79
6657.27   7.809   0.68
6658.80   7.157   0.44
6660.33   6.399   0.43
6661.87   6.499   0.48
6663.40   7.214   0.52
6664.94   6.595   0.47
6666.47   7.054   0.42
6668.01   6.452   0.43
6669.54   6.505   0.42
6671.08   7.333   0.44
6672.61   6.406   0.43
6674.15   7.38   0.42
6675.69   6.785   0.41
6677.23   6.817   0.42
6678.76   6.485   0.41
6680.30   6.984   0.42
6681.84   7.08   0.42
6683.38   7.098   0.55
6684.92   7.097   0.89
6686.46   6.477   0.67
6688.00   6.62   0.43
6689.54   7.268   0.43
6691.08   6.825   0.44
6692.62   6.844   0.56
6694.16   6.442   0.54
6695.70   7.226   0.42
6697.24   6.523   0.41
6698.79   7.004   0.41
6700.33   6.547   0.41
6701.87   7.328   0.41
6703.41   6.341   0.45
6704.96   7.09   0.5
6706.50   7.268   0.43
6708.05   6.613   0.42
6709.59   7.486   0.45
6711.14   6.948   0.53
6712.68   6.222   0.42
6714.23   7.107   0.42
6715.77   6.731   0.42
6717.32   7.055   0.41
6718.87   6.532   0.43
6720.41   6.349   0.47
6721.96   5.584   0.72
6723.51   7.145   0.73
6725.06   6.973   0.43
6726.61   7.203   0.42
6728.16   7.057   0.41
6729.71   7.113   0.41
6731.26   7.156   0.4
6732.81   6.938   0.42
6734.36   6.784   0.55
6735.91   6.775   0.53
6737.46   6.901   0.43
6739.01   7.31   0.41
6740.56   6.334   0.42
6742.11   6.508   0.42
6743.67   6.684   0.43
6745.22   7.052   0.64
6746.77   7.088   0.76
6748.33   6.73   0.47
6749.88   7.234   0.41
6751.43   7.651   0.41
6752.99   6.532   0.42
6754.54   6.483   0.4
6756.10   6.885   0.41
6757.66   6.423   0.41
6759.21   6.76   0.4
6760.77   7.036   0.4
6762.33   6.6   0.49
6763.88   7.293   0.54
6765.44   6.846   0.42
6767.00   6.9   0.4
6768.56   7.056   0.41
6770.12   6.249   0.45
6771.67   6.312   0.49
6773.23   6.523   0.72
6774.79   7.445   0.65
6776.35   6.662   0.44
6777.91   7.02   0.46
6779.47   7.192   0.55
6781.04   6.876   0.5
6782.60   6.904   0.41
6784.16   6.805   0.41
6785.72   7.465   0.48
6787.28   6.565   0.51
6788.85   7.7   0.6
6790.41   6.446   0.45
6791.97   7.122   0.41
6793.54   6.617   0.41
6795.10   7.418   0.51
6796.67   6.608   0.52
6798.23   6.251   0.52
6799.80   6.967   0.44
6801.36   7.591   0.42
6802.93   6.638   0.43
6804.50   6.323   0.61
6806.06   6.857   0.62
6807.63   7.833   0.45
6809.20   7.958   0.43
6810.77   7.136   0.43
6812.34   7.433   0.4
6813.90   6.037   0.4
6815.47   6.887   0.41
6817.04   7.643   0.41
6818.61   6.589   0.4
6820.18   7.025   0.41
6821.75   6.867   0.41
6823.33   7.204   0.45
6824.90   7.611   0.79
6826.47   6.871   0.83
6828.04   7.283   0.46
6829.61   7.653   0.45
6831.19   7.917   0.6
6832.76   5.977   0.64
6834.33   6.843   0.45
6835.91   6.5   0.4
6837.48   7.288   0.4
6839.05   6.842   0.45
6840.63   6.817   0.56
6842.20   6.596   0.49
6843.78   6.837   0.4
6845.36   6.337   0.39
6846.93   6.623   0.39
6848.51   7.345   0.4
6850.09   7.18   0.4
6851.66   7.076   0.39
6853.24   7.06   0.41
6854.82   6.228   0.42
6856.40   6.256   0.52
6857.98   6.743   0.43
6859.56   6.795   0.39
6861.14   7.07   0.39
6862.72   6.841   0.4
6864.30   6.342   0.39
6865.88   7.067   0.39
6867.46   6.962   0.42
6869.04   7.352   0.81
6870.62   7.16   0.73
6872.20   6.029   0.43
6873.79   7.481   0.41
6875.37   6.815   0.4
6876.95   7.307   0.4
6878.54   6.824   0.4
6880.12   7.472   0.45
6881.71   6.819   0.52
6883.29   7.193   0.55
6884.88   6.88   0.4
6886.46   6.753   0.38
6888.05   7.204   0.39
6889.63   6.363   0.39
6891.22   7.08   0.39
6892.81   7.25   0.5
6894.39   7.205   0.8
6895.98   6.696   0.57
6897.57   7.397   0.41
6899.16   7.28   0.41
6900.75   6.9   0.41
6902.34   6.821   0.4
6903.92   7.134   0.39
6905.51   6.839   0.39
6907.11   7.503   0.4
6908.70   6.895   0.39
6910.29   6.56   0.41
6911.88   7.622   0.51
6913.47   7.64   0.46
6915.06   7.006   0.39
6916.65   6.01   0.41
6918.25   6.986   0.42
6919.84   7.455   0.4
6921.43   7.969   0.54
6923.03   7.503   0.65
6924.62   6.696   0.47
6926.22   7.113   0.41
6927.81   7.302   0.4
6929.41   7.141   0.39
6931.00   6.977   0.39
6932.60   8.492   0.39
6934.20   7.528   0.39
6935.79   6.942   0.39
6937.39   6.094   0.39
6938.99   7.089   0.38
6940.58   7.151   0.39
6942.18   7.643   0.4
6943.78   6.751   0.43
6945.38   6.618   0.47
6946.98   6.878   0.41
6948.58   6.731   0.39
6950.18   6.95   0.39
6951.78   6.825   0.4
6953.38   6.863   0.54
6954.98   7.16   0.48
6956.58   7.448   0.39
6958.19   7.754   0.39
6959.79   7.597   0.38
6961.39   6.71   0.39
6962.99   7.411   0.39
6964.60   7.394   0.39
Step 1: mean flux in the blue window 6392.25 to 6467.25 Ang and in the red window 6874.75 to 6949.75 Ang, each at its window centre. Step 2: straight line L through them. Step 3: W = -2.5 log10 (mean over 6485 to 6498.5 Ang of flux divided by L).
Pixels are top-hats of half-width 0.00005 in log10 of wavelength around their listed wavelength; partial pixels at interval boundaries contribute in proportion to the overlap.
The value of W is 0.06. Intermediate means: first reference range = 7.15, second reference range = 7.08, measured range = 6.78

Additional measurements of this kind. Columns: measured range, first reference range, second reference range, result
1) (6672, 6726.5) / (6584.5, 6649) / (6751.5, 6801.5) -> 0.02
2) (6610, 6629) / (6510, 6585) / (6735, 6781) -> 0.02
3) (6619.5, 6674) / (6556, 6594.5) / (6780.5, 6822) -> 0.03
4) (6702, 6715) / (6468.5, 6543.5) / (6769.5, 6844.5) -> 0.02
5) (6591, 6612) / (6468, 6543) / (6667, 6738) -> 0.00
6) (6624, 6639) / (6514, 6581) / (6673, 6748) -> 0.04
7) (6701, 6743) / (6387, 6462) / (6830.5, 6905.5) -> 0.02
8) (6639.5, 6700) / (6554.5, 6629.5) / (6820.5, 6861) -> 0.01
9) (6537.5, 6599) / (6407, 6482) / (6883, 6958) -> 0.01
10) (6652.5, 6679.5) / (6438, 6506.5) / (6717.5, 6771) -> 0.02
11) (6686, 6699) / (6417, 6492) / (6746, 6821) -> 0.03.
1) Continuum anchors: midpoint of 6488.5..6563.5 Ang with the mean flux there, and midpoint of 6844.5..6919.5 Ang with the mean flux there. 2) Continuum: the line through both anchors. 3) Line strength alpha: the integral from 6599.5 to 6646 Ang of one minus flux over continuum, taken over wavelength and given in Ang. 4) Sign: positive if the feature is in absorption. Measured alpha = 0.83 Ang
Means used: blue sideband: 7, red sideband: 6.95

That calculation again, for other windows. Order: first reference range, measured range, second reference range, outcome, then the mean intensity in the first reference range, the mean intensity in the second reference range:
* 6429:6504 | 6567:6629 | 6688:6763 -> -1.5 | 7.08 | 6.85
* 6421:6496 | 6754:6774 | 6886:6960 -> 1.1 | 7.15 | 7.1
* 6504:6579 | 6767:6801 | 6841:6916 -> 0.6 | 7.09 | 6.95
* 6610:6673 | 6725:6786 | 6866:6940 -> 0.6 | 6.86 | 7.08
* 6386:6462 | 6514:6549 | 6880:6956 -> -0.6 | 7.12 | 7.07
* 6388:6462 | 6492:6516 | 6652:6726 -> 0.0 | 7.14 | 6.81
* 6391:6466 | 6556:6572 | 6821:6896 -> 1.1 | 7.16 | 6.94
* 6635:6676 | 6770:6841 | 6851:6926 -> -0.1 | 6.94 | 6.99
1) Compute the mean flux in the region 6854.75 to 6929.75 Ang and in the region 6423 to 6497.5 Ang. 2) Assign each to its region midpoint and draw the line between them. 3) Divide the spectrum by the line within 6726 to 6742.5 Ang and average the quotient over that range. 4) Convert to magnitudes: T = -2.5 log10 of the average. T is 0.02 mag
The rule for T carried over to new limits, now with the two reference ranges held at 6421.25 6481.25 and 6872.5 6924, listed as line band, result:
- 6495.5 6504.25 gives 0.100 mag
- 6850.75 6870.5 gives 0.040 mag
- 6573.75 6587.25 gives -0.096 mag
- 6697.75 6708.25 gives 0.036 mag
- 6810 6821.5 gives 0.020 mag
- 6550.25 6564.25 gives 0.095 mag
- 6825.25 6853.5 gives 0.021 mag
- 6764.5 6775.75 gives 0.053 mag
